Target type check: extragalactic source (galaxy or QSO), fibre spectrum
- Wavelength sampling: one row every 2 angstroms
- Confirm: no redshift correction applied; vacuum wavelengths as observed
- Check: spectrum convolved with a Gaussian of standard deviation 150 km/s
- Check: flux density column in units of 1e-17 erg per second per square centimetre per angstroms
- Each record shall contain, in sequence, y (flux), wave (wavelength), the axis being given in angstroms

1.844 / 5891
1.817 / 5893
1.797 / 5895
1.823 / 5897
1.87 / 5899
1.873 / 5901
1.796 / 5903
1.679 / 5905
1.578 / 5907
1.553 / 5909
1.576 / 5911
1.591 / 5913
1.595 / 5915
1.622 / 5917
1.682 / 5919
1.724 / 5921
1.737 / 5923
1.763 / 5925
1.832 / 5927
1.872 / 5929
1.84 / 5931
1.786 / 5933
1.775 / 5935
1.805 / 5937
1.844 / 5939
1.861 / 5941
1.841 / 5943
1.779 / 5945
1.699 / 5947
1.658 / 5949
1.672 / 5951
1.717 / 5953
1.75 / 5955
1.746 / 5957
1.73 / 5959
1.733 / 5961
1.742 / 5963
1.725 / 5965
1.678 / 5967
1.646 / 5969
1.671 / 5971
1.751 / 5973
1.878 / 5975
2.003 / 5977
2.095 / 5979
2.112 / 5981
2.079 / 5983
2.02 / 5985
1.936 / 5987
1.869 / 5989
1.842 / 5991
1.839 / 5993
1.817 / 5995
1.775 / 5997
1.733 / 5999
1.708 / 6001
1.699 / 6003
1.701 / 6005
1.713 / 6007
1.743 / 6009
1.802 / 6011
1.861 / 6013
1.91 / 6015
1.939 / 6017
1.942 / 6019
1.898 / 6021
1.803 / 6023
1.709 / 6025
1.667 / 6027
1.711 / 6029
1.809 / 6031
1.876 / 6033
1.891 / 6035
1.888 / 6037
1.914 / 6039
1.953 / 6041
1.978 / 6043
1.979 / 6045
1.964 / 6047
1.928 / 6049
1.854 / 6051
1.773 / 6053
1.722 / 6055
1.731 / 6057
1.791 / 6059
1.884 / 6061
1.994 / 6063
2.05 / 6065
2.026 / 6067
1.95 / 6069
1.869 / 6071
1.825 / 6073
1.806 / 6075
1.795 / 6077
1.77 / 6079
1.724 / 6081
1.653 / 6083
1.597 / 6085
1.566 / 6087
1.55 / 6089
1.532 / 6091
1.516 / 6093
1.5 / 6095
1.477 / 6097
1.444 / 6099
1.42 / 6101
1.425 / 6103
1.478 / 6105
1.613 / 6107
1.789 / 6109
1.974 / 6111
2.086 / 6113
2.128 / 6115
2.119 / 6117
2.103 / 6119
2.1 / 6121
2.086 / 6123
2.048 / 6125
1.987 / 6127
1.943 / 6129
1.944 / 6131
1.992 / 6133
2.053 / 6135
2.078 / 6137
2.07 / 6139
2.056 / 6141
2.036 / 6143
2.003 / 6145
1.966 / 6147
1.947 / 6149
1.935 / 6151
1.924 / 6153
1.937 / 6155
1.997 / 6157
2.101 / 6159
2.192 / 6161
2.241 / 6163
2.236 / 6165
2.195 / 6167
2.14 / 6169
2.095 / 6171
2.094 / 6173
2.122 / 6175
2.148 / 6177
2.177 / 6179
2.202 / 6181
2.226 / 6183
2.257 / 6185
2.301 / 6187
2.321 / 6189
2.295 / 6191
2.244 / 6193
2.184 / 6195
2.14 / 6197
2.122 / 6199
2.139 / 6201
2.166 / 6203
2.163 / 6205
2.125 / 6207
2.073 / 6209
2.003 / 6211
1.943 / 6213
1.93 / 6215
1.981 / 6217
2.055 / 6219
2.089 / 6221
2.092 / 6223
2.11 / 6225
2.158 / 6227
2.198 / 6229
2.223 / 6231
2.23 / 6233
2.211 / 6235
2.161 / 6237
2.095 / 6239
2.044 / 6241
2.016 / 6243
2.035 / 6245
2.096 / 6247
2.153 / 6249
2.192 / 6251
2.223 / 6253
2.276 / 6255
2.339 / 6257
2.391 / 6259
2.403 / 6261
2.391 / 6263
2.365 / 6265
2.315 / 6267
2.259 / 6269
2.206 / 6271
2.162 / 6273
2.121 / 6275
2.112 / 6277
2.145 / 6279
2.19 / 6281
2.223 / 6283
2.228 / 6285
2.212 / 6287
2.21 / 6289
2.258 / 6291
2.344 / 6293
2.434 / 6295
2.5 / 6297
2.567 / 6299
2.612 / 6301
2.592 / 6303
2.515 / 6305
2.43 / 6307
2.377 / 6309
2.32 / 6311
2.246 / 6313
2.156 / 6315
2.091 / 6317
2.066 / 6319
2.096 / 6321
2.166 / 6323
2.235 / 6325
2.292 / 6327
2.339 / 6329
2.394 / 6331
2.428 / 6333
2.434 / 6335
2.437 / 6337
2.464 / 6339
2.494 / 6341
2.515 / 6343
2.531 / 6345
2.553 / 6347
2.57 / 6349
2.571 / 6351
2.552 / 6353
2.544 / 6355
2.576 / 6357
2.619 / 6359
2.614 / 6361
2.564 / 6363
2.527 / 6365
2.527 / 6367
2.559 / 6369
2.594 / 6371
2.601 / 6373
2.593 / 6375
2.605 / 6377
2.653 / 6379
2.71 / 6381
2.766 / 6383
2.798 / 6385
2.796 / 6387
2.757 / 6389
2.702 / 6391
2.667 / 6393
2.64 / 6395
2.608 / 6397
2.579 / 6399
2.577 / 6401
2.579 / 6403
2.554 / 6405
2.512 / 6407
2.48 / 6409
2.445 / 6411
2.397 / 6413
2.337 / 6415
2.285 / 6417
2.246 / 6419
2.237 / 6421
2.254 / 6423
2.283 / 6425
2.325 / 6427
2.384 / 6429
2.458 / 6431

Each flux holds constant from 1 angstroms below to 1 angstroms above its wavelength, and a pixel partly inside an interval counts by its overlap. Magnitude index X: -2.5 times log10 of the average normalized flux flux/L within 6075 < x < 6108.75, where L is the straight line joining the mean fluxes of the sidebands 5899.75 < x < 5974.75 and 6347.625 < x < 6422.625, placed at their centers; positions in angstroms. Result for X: 0.27 mag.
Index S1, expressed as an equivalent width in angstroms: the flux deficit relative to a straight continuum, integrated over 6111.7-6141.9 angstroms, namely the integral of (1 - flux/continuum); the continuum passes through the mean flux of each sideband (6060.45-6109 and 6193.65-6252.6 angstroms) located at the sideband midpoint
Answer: -4.0 angstroms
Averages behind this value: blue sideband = 1.69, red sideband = 2.11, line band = 2.05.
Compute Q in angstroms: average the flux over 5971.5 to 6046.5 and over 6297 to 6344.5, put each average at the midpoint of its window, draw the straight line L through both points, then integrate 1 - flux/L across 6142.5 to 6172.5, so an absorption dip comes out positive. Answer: 0.5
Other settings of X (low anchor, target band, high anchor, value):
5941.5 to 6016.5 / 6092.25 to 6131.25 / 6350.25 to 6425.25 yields 0.136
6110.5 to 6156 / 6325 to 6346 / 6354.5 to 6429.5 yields 0.002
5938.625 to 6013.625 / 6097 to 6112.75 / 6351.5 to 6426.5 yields 0.256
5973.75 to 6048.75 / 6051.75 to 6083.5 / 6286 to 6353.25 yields 0.070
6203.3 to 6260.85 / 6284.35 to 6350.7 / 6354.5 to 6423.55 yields -0.002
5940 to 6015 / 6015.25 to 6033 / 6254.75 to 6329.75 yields 0.034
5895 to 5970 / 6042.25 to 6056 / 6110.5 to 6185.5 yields 0.021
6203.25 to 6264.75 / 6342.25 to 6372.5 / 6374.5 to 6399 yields 0.010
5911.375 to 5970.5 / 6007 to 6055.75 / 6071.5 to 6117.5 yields -0.090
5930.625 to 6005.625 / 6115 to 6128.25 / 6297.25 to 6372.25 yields -0.003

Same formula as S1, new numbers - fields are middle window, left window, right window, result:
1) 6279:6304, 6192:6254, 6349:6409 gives -0.2 angstroms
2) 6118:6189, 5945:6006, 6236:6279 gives -1.0 angstroms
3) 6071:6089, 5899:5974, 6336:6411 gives 2.6 angstroms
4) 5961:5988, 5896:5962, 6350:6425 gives -0.7 angstroms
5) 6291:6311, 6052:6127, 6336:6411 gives -0.7 angstroms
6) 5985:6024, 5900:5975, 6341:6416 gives 0.8 angstroms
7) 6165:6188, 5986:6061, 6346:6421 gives -0.4 angstroms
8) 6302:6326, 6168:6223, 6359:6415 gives 1.5 angstroms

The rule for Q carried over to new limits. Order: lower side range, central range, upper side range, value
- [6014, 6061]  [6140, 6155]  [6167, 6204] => 0.9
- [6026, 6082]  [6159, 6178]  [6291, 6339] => -0.8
